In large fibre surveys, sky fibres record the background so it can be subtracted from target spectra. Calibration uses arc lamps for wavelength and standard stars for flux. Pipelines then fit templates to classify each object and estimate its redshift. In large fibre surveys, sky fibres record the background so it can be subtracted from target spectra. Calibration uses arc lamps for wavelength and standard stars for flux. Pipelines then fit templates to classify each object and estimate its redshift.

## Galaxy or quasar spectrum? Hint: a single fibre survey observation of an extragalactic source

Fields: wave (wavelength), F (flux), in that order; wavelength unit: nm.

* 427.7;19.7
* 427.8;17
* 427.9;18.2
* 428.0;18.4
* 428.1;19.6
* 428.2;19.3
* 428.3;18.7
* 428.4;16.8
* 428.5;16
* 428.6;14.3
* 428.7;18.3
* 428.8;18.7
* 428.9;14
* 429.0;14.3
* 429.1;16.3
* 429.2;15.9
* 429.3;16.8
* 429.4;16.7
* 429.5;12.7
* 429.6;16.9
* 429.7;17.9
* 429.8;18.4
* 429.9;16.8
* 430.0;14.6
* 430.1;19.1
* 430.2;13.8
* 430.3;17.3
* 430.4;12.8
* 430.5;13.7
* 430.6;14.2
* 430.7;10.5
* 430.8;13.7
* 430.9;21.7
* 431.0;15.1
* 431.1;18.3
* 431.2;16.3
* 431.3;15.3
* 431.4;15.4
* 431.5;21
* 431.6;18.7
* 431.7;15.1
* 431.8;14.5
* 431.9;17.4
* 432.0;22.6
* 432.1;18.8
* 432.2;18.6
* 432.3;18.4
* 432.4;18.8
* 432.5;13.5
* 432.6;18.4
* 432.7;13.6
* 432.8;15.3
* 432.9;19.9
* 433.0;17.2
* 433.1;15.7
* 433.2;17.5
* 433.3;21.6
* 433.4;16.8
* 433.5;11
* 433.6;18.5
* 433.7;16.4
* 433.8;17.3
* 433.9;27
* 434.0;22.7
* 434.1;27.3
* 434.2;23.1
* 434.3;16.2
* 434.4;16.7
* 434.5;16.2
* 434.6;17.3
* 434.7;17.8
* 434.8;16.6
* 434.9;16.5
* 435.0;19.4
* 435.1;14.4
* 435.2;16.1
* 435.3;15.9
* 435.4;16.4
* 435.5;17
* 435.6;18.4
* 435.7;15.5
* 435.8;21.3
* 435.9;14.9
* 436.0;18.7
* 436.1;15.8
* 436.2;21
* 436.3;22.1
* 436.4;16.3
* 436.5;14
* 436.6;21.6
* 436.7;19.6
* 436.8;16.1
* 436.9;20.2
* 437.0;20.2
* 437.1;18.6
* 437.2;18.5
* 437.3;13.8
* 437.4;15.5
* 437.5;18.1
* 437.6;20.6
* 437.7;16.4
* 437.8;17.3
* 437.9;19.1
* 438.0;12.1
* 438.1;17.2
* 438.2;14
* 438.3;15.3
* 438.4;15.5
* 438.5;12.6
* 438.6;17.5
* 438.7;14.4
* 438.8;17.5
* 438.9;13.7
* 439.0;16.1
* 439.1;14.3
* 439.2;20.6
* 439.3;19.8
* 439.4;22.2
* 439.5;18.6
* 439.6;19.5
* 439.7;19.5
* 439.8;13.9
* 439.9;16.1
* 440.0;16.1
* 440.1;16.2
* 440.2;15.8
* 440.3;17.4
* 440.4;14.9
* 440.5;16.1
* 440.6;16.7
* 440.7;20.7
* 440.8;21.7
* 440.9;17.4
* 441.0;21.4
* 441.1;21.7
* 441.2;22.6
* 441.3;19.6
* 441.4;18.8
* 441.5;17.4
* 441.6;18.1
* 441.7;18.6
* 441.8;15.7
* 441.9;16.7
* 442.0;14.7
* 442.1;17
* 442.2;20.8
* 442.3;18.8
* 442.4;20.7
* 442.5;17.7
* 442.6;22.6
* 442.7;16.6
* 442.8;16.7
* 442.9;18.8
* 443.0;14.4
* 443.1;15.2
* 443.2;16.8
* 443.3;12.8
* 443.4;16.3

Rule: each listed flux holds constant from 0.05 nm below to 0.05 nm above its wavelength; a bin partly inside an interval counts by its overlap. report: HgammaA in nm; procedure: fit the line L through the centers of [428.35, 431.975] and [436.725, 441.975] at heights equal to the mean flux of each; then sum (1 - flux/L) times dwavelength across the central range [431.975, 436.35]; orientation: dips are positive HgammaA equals -0.34 nm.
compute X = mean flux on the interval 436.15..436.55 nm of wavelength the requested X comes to 18.4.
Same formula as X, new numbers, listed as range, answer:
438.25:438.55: 14.5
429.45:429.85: 16.5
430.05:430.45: 15.8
